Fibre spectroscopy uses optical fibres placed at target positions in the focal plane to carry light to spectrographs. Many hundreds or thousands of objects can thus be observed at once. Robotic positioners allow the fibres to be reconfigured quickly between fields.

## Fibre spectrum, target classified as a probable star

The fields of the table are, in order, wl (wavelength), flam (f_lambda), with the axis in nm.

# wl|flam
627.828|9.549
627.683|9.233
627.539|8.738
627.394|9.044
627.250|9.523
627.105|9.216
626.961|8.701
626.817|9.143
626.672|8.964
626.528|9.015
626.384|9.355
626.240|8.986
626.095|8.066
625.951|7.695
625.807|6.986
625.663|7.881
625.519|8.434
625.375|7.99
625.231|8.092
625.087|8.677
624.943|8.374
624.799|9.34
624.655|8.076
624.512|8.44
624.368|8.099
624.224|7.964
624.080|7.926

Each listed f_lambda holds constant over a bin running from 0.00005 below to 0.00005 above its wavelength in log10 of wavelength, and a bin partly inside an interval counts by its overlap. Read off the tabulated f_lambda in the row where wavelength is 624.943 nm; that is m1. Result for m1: 8.374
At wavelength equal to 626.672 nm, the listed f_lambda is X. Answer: 8.964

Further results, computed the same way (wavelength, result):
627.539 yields 8.738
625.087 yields 8.677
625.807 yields 6.986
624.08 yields 7.926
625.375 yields 7.99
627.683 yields 9.233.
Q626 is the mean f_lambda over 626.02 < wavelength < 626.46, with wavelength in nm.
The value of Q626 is 8.79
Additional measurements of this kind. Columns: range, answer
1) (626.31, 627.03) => 9.04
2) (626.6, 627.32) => 9.1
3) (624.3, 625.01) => 8.47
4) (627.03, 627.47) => 9.25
